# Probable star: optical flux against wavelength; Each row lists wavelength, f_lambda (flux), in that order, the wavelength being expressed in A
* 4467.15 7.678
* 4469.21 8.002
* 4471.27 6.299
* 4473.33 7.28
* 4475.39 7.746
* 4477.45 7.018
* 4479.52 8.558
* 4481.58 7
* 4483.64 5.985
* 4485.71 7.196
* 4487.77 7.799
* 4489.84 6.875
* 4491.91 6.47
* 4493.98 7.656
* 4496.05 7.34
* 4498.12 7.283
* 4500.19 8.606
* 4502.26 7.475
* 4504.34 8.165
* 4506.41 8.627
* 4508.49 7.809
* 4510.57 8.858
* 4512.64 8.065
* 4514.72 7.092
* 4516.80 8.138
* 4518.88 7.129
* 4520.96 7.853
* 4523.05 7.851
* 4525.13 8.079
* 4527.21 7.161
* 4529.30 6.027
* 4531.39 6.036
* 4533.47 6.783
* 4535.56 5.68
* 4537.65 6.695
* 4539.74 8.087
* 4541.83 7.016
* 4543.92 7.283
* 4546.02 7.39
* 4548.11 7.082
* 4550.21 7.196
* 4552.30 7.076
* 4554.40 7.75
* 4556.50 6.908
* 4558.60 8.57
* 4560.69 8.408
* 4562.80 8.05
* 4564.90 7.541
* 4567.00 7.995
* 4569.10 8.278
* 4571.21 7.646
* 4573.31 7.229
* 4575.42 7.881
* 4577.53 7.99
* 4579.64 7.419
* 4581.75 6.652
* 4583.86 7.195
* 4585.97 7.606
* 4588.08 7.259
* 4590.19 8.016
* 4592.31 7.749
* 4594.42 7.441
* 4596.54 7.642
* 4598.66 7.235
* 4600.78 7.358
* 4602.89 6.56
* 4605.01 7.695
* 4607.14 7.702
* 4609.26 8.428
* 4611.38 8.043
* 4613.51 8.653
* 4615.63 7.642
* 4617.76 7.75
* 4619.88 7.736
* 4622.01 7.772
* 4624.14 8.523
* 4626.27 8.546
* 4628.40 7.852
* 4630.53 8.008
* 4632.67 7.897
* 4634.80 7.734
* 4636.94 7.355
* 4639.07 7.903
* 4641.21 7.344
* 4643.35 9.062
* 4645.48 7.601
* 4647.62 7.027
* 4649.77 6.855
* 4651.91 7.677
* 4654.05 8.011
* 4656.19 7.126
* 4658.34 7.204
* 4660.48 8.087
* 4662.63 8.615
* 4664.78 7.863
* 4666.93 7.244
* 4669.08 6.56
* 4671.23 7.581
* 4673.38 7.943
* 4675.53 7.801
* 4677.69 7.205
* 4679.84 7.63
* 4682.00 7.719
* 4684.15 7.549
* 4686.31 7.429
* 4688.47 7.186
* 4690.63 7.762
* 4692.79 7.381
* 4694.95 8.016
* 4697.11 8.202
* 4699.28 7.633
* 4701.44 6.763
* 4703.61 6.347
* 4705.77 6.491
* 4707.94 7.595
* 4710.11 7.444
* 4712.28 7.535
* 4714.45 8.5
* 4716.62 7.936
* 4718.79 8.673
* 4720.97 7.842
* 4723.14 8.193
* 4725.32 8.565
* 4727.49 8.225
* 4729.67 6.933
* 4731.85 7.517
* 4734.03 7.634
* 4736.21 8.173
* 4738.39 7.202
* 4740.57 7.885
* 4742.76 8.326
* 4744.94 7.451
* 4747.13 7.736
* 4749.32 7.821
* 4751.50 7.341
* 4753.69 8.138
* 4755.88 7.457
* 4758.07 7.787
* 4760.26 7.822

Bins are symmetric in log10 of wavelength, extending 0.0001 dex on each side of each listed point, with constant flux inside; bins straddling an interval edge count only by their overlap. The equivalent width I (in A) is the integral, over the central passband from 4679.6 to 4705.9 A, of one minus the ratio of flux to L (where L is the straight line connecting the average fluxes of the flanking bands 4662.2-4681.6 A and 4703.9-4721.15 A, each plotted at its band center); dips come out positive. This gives 0.7 A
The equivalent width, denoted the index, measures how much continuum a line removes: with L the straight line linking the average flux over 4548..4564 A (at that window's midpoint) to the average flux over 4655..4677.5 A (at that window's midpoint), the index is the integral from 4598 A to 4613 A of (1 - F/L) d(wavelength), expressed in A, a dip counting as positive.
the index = 0.0 A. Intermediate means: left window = 7.66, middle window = 7.62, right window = 7.59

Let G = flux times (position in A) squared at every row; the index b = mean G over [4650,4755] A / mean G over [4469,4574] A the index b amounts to 1.11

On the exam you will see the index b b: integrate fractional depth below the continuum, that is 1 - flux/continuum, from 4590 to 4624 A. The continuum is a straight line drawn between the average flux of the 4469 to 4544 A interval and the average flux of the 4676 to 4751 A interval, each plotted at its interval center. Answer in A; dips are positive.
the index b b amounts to -1.0 A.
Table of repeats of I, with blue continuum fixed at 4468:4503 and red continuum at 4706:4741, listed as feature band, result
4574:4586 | 0.1 A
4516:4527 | -0.5 A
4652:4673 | 0.3 A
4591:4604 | 0.4 A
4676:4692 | 0.5 A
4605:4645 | -1.9 A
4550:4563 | -0.4 A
